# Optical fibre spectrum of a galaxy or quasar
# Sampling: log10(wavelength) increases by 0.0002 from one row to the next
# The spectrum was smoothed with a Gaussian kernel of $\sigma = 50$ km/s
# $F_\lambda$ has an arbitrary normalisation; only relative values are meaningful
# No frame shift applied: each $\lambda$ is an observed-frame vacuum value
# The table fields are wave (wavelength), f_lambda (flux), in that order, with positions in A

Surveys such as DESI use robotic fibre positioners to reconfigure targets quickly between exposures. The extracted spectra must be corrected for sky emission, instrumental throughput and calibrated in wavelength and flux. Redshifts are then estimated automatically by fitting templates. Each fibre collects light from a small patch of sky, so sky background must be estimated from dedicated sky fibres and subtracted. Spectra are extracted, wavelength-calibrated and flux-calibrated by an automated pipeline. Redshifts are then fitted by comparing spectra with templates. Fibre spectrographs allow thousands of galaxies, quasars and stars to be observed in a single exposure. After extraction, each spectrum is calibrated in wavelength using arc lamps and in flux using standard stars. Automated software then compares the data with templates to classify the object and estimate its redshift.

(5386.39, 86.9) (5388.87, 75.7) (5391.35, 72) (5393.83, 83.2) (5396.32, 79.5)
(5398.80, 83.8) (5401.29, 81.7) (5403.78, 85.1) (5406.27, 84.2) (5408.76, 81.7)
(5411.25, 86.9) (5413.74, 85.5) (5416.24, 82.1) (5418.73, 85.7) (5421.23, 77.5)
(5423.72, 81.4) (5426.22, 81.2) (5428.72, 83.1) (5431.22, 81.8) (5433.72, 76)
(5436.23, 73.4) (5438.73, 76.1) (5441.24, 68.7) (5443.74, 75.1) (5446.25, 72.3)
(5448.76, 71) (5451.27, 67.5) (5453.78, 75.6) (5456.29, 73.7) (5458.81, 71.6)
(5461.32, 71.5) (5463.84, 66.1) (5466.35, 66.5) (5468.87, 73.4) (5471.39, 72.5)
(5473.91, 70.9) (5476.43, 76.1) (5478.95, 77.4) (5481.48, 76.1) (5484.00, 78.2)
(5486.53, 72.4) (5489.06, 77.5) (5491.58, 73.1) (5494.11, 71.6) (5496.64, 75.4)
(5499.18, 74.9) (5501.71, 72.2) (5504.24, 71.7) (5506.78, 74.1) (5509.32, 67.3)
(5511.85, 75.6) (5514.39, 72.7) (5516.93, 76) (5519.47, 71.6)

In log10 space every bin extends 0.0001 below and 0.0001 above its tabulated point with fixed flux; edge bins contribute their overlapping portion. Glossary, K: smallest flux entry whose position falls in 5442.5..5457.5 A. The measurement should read 67.5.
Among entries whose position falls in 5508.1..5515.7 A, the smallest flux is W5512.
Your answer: 67.3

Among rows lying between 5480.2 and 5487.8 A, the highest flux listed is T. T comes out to 78.2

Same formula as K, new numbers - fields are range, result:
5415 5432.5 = 77.5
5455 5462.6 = 71.5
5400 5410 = 81.7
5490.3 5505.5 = 71.6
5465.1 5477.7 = 66.5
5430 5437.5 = 73.4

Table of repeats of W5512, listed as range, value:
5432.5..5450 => 68.7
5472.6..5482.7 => 70.9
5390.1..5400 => 72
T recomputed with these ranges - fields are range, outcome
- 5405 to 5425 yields 86.9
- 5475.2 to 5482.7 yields 77.4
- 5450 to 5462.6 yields 75.6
